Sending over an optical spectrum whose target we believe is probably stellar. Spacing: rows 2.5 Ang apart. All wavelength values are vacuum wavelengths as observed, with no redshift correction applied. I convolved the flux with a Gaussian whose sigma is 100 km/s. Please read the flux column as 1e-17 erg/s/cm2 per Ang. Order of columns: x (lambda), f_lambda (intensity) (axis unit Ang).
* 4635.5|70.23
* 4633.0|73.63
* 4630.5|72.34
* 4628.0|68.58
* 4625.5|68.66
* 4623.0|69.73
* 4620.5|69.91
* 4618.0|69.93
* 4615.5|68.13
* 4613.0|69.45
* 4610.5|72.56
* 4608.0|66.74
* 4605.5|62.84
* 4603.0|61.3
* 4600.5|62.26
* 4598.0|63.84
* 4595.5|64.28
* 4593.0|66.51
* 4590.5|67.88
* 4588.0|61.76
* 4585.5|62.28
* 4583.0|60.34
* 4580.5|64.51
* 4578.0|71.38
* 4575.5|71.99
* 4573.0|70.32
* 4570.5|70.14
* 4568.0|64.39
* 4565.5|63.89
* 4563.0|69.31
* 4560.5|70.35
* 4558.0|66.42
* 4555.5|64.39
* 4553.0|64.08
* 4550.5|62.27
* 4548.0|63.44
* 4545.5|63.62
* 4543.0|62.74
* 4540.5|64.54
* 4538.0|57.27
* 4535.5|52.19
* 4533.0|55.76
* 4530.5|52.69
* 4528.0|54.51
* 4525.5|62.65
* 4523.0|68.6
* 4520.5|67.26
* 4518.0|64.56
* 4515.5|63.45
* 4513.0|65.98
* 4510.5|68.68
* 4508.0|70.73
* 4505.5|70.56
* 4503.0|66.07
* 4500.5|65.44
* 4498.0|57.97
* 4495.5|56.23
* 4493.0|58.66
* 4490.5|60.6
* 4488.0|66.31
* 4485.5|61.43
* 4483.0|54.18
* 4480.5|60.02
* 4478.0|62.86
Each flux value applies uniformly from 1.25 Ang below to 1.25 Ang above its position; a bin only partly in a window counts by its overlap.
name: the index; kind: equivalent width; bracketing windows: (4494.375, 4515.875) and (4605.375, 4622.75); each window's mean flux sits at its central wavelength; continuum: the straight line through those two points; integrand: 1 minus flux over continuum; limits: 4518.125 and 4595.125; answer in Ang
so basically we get 3.47 Ang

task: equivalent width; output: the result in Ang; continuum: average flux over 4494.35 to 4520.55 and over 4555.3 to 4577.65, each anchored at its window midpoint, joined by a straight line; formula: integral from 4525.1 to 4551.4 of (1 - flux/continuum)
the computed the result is 3.0 Ang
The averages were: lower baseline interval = 65.1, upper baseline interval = 68.2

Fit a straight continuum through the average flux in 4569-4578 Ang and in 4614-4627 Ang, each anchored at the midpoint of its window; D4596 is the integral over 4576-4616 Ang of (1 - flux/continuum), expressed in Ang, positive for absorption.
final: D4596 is 2.6 Ang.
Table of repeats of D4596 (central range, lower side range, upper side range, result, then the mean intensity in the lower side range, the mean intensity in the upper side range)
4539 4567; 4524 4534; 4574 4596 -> -2.0 Ang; 56.7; 65.8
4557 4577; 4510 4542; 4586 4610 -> -1.7 Ang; 61.2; 64.4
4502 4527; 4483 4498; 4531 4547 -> -3.0 Ang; 59.9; 59.1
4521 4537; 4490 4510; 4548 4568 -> 1.6 Ang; 63.6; 65.6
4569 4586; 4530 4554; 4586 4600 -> -1.2 Ang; 60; 64.6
